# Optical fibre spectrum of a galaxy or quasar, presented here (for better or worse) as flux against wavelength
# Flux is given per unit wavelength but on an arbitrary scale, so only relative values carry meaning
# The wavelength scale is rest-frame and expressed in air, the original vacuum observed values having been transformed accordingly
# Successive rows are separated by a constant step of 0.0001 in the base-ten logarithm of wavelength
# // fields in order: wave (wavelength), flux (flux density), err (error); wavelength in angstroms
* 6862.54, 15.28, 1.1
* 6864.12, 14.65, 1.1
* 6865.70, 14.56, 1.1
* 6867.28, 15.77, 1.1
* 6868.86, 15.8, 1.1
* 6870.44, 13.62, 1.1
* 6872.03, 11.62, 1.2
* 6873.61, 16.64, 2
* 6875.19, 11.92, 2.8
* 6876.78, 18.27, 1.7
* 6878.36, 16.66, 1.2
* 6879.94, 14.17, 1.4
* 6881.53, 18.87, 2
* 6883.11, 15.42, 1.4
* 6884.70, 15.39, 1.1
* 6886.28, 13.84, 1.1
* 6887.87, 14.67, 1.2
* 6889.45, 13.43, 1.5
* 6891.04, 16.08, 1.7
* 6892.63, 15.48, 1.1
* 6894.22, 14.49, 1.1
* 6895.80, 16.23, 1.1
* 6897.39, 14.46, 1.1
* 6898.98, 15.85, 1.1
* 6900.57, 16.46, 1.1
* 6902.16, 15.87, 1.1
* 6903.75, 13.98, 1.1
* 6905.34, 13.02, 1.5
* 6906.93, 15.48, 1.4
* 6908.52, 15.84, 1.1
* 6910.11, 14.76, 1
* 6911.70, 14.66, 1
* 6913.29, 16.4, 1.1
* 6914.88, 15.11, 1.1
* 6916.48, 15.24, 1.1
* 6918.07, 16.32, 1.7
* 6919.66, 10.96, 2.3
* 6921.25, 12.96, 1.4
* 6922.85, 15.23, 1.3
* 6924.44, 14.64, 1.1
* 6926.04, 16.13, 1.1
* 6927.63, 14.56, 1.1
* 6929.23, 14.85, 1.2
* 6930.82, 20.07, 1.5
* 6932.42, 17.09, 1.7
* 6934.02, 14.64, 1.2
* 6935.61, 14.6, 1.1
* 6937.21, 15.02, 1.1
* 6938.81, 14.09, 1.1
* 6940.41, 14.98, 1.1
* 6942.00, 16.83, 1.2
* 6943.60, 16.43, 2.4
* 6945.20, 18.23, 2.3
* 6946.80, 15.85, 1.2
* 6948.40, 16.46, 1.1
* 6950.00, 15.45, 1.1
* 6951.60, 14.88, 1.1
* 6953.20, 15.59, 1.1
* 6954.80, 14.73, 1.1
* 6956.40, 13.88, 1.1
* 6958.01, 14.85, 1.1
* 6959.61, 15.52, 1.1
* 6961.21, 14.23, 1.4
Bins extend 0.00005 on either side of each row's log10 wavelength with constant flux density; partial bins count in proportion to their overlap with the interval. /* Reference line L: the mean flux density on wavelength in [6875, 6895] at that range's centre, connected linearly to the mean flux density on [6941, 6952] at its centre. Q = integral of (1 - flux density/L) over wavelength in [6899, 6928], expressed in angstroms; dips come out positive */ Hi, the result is 1.7 angstroms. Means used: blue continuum 15.4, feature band 14.9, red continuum 16.3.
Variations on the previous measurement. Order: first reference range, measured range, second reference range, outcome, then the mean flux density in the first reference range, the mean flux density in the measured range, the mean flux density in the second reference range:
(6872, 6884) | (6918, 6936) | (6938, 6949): 0.98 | 15.7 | 15.1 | 16.1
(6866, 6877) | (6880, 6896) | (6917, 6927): -0.83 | 14.6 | 15.3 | 14.4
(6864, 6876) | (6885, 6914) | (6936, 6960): -0.59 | 14.3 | 15.1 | 15.5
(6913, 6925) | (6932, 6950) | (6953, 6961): -1.35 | 14.5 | 15.8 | 14.8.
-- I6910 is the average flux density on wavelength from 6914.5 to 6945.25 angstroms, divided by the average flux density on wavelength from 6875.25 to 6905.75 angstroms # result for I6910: 1.0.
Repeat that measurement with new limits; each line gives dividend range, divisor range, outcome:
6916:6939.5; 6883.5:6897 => 1.01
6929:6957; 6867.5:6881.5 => 1.05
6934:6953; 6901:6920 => 1.05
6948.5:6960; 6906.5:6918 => 0.98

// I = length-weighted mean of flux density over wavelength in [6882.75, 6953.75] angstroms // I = 15.3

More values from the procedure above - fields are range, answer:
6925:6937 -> 15.9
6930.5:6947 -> 16.1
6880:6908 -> 15.2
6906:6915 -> 15.4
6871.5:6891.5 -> 15.2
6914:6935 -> 15.2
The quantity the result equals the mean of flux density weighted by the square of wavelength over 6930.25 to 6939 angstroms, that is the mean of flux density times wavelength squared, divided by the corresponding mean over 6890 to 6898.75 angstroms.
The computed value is 1.05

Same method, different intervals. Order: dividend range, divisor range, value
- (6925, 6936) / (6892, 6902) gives 1.04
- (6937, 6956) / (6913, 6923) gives 1.09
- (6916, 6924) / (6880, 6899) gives 0.93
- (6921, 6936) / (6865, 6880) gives 1.06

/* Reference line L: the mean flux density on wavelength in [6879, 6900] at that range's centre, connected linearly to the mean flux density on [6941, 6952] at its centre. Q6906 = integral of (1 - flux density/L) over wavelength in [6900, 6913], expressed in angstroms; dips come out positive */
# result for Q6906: 0.5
